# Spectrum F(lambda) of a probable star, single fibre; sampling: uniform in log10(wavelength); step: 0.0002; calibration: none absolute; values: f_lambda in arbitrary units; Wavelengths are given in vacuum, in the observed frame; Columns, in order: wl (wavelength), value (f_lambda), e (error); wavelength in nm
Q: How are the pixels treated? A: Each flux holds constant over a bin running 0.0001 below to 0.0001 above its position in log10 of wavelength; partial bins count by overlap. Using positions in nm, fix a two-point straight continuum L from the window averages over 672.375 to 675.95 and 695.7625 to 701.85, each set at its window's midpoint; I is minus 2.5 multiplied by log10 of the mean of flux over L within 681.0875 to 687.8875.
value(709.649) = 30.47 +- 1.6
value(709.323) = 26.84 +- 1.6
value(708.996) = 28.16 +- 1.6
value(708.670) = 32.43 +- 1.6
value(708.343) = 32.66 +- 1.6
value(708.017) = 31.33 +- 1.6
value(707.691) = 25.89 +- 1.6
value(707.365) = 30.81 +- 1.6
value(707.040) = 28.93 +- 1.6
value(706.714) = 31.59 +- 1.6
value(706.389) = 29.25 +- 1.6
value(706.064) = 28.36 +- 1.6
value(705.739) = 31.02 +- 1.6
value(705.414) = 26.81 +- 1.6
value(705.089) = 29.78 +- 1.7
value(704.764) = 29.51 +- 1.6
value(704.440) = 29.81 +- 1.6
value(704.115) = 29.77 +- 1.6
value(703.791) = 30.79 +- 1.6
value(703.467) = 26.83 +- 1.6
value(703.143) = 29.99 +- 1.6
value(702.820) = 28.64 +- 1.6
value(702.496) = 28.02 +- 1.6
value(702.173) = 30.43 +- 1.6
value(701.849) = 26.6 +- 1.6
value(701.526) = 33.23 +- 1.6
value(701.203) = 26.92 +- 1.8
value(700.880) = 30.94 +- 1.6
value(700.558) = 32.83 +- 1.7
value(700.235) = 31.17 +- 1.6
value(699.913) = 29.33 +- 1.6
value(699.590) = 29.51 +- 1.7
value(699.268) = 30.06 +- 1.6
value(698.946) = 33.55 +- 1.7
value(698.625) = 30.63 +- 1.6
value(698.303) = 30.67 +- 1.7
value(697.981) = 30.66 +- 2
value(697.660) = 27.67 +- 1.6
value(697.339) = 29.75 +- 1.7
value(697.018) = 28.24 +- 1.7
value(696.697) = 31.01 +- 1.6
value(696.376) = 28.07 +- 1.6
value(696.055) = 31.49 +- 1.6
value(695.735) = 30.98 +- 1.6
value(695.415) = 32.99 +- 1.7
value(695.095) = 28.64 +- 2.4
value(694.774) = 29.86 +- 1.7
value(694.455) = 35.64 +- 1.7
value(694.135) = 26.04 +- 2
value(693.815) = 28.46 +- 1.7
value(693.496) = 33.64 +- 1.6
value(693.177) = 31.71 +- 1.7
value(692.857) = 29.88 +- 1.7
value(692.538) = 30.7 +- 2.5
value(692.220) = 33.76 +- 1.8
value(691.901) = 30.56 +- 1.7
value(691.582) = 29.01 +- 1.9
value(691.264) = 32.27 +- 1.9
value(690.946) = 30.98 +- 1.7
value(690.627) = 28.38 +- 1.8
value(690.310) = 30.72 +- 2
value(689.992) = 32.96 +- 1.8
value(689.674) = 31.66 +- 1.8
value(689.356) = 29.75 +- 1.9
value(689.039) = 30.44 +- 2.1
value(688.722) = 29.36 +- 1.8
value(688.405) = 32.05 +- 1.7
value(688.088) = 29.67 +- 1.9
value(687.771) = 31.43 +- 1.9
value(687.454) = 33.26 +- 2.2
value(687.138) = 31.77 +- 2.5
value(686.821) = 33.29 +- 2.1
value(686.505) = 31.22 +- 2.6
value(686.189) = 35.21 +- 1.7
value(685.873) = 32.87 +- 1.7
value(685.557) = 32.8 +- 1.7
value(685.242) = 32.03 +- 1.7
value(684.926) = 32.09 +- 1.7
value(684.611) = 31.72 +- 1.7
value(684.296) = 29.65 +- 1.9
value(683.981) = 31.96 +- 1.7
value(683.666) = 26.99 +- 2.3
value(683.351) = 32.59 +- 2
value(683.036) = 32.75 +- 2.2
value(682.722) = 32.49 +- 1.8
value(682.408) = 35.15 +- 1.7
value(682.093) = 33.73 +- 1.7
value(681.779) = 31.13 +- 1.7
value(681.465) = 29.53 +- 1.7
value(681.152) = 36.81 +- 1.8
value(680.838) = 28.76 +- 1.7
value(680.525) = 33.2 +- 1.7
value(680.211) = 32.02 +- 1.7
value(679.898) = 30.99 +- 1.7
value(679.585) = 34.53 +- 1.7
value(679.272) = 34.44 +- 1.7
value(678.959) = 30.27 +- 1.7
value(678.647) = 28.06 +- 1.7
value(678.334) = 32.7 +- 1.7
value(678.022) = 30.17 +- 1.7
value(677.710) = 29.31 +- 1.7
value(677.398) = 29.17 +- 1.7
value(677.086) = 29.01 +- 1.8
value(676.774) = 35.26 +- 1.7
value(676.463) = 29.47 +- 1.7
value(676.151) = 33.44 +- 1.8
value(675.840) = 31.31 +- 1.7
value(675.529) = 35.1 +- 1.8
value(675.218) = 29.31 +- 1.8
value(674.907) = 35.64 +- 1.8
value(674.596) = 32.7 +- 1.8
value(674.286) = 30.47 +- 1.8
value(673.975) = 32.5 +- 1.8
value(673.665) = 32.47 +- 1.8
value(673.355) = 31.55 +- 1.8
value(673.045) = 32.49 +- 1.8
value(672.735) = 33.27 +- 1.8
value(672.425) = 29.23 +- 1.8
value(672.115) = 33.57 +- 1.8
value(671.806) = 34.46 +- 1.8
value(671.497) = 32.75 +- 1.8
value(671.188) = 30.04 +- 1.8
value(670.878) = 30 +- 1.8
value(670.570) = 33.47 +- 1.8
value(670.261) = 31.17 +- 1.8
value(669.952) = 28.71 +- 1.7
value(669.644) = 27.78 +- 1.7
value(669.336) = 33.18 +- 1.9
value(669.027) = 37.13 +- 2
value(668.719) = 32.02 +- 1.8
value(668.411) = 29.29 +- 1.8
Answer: -0.03 mag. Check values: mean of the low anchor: 32.3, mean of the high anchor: 30.2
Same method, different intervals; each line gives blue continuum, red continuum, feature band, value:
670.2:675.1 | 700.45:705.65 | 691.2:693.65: -0.035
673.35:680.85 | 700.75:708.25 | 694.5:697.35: -0.009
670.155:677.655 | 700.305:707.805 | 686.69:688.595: -0.035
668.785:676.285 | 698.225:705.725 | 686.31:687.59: -0.049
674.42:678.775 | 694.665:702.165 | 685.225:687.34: -0.064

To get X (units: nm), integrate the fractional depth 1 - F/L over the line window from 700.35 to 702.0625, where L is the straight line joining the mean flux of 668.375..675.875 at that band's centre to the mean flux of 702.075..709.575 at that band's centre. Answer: -0.02 nm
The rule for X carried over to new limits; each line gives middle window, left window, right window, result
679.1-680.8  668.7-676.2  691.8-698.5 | -0.06 nm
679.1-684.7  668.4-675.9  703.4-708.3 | -0.15 nm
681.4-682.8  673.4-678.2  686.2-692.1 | -0.05 nm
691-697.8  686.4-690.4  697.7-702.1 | 0.08 nm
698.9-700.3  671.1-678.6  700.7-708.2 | -0.03 nm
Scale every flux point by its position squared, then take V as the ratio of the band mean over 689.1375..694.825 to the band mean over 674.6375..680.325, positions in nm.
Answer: 1.02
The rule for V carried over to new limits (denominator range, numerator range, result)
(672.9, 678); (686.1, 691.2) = 1.03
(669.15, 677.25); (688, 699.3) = 1.02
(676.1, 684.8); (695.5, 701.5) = 1.01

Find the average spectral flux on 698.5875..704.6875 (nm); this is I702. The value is 29.9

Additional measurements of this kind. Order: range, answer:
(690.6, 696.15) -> 30.9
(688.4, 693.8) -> 31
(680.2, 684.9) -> 31.9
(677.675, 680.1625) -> 31.4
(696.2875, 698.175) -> 29.3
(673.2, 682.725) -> 32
